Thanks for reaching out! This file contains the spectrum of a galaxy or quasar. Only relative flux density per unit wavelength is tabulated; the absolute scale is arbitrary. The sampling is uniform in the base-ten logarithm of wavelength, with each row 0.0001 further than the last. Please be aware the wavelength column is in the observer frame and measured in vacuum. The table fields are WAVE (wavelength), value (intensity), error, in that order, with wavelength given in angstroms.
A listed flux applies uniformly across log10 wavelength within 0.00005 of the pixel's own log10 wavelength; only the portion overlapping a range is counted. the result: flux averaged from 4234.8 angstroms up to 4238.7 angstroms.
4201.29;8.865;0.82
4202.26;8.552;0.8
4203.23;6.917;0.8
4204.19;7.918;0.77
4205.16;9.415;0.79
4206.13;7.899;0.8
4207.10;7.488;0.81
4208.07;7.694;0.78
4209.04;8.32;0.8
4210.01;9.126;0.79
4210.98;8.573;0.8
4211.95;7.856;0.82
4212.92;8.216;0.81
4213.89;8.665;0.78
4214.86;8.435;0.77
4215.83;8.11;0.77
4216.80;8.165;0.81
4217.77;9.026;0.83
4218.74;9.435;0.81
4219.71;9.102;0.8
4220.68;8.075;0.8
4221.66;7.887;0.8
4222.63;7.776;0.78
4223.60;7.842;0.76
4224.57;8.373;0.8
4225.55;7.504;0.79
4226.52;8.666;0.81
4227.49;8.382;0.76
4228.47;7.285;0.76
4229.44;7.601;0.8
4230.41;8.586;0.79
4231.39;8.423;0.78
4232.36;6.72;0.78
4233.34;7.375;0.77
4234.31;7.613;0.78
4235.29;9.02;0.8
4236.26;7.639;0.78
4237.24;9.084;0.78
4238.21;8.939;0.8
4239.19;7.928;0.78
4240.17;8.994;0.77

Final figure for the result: 8.68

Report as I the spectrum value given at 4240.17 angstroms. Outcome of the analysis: 8.994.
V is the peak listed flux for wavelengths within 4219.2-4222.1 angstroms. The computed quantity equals 9.102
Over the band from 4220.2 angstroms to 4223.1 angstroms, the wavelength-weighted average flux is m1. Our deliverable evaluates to 7.9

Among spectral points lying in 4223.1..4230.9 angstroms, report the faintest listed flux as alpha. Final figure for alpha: 7.285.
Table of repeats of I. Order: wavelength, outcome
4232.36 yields 6.72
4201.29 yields 8.865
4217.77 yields 9.026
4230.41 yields 8.586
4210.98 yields 8.573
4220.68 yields 8.075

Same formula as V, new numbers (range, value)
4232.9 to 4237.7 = 9.084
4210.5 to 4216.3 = 8.665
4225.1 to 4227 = 8.666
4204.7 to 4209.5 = 9.415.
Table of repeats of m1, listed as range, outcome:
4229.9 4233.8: 7.77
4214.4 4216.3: 8.27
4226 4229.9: 7.99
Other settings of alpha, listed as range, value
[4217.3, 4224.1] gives 7.776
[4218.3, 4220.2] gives 9.102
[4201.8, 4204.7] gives 6.917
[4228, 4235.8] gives 6.72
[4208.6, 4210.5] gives 8.32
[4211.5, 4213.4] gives 7.856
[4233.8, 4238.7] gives 7.613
